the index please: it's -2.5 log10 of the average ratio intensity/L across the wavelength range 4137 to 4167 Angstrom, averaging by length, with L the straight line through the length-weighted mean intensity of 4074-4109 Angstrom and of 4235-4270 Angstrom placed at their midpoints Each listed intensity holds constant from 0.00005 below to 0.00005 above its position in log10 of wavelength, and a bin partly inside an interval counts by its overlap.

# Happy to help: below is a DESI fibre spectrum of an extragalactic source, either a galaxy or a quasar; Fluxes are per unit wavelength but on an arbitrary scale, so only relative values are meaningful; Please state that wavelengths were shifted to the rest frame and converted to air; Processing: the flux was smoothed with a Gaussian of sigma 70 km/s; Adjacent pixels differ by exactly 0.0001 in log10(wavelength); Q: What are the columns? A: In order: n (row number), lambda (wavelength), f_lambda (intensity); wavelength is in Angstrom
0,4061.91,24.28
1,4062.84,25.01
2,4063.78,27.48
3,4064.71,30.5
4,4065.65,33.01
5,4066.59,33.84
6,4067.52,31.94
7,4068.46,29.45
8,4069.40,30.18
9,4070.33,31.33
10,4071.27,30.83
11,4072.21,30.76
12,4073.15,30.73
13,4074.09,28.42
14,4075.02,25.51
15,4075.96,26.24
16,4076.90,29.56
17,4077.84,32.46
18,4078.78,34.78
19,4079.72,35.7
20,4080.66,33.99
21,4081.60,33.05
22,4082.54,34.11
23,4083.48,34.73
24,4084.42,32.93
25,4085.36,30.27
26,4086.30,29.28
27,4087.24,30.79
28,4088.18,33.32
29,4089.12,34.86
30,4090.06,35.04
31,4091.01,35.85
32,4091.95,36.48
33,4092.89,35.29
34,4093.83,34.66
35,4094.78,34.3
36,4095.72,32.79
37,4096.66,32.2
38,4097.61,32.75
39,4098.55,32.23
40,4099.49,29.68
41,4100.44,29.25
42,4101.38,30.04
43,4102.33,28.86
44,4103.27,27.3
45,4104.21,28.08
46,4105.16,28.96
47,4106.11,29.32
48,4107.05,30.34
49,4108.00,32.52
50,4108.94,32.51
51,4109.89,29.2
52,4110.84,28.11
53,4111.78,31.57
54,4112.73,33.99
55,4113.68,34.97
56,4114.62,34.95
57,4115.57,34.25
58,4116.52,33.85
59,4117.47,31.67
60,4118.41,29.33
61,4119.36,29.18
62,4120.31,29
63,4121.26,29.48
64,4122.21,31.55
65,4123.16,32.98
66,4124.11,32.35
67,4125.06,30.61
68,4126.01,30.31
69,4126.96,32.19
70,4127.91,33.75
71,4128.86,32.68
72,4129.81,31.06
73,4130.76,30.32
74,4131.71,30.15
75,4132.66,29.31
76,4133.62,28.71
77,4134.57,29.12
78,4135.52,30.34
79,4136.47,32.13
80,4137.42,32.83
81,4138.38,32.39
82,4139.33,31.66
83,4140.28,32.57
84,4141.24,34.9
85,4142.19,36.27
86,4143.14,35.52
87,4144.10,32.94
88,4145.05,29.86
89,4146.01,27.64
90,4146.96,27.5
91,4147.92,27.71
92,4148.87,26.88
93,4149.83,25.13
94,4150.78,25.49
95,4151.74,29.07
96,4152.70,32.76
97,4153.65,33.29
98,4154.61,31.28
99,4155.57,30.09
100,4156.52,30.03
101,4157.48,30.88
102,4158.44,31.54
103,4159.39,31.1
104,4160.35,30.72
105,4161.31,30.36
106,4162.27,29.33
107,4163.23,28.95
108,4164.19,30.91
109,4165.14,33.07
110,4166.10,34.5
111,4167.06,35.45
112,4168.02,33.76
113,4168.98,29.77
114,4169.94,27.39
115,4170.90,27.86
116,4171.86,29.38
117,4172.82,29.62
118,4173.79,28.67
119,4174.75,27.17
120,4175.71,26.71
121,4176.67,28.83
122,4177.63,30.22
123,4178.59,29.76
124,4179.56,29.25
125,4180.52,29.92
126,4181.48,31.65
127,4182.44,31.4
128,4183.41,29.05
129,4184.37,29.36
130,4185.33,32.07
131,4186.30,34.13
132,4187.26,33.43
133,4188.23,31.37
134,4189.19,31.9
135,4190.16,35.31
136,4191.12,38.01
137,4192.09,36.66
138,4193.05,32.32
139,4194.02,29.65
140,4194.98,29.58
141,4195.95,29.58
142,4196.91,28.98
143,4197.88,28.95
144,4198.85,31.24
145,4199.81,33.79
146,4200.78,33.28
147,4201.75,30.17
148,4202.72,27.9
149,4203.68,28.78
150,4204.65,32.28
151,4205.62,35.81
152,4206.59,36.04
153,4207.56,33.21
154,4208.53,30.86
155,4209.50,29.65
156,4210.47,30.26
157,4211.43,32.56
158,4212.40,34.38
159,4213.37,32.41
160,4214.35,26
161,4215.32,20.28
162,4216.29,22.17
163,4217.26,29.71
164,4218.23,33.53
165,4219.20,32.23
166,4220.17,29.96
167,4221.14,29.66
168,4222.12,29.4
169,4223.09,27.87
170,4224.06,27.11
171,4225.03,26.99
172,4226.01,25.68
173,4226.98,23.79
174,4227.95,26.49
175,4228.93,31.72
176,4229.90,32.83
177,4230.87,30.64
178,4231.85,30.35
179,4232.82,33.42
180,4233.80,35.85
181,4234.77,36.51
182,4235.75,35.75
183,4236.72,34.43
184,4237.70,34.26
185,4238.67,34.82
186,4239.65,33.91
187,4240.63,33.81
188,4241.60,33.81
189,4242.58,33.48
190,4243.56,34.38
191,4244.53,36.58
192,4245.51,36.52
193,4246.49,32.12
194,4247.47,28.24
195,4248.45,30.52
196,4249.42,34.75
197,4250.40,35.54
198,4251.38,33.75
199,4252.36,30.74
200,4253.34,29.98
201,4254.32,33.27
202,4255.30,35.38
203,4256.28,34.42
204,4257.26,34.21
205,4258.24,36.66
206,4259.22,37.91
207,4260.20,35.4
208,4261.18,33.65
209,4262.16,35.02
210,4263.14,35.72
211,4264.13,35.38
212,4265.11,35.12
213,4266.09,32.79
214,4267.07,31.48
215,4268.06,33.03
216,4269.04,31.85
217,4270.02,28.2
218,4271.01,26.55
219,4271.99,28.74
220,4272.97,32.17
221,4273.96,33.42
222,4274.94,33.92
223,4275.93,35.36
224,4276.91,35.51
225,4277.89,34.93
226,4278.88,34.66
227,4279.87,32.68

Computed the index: 0.06 mag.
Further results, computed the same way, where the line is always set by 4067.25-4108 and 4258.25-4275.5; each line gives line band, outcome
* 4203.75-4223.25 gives 0.08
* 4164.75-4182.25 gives 0.07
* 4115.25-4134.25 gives 0.03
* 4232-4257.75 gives -0.03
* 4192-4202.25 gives 0.05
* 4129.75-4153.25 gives 0.05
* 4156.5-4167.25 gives 0.03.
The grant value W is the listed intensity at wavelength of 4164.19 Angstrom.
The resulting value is 30.91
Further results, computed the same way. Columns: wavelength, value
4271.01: 26.55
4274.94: 33.92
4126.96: 32.19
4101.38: 30.04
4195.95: 29.58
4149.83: 25.13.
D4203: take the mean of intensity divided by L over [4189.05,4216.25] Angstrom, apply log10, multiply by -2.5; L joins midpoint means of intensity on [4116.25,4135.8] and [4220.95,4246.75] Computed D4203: 0.01 mag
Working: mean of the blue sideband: 30.8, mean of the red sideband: 32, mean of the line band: 31.3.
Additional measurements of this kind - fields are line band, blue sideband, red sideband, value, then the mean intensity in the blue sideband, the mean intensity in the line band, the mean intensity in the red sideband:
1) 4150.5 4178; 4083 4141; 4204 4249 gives 0.043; 31.7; 30.3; 31.4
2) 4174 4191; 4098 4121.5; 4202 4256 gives 0.014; 30.8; 30.8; 31.5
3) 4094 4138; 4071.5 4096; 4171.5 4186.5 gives 0.015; 32.5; 31.1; 29.7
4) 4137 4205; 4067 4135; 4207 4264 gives 0.031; 31.5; 30.9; 32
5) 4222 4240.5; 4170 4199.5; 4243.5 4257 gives 0.045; 30.7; 31.2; 33.3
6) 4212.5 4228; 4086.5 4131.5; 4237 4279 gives 0.185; 31.8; 27.9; 33.5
